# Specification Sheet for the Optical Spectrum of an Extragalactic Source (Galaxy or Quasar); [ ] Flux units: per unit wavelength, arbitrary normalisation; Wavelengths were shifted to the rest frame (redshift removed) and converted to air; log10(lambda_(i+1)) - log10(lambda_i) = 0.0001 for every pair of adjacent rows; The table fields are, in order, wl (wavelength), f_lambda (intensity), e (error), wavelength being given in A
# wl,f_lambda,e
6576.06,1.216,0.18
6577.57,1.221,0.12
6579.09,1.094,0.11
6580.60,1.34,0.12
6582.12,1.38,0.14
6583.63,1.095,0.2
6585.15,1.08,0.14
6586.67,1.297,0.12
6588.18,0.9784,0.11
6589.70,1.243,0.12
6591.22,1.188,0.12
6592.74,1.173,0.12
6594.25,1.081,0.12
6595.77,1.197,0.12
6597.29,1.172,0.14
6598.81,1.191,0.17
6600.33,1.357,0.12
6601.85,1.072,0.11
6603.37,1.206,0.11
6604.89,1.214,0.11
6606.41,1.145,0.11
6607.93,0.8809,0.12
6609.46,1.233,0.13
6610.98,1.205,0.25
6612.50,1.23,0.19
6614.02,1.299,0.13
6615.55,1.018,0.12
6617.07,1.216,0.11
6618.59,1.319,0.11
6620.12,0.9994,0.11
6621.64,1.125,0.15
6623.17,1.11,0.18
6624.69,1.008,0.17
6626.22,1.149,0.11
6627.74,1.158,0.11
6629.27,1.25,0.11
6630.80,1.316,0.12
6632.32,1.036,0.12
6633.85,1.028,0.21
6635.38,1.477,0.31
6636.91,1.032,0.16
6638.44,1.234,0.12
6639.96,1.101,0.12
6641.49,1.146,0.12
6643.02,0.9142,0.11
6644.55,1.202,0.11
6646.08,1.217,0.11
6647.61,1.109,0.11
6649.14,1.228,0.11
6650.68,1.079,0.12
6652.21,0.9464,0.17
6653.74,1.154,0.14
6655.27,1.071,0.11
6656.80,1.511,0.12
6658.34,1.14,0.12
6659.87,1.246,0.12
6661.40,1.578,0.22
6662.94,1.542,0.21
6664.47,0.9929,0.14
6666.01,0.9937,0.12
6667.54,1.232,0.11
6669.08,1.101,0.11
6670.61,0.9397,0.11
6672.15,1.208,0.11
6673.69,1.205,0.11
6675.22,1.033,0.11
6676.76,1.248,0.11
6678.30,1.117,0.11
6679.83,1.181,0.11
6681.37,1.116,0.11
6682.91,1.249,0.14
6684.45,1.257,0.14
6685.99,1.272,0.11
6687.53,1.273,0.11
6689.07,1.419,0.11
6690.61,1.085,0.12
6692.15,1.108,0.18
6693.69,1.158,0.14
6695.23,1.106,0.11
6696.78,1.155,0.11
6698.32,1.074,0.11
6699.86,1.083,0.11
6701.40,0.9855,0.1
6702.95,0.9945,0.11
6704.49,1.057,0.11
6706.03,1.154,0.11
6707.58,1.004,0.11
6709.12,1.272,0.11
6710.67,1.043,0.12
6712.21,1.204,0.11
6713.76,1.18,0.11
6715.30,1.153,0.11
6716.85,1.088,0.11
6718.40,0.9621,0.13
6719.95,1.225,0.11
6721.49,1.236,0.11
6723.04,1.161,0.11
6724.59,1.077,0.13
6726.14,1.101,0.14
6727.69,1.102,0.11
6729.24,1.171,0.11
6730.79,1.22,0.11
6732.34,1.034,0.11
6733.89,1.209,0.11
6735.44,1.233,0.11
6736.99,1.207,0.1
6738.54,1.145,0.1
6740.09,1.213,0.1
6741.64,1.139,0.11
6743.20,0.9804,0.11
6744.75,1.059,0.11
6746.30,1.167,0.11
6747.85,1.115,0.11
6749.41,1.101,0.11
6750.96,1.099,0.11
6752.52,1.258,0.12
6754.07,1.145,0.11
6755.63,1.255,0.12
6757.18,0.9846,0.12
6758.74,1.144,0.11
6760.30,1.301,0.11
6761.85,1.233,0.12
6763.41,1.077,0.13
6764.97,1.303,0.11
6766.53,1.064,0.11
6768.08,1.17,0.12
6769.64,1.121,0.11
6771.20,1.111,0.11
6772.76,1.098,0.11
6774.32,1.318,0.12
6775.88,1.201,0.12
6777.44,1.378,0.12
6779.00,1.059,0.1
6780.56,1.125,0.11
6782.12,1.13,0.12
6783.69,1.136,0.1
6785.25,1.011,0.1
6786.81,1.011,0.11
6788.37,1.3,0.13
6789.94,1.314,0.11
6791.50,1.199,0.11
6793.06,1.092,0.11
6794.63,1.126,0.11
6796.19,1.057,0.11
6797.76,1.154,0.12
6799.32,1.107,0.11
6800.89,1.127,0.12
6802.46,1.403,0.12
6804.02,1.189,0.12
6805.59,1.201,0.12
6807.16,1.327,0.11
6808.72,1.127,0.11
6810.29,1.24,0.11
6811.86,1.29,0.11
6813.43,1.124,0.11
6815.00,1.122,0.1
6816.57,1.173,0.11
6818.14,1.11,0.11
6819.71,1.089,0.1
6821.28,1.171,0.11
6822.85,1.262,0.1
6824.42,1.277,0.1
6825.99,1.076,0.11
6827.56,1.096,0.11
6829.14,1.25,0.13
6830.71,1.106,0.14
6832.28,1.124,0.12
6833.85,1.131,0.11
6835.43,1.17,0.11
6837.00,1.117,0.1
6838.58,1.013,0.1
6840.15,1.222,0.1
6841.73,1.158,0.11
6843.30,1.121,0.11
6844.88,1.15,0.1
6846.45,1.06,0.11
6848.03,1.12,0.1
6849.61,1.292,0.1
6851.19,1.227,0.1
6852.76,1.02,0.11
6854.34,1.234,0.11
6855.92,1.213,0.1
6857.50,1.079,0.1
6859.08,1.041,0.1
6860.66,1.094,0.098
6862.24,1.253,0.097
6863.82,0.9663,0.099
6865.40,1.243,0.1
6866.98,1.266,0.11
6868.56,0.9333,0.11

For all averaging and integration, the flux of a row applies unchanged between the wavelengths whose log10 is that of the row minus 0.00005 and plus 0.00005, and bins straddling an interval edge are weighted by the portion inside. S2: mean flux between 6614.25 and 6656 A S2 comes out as 1.14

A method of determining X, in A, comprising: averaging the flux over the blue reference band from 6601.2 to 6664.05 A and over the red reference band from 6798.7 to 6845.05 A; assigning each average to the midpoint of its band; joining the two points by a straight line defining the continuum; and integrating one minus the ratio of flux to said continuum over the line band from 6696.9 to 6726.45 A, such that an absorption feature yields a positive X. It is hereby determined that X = 1.6 A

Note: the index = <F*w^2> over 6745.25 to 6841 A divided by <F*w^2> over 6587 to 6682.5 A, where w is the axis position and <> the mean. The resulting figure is 1.05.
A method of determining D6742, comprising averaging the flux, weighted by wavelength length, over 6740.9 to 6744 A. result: 1.06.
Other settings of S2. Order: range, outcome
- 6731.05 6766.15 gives 1.15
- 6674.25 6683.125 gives 1.15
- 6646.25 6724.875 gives 1.16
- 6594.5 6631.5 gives 1.17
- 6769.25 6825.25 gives 1.17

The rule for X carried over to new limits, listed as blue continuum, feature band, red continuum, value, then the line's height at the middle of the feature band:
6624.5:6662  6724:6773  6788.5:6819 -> 1.48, 1.18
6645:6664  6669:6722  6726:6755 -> 2.13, 1.19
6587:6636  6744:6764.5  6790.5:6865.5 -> 0.14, 1.16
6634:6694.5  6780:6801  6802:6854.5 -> 0.64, 1.17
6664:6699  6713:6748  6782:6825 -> 0.72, 1.16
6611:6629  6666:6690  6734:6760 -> -0.70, 1.15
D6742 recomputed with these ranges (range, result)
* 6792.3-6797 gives 1.09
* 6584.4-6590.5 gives 1.15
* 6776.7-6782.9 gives 1.17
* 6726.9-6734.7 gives 1.15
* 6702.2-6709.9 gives 1.1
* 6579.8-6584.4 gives 1.27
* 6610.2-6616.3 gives 1.19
